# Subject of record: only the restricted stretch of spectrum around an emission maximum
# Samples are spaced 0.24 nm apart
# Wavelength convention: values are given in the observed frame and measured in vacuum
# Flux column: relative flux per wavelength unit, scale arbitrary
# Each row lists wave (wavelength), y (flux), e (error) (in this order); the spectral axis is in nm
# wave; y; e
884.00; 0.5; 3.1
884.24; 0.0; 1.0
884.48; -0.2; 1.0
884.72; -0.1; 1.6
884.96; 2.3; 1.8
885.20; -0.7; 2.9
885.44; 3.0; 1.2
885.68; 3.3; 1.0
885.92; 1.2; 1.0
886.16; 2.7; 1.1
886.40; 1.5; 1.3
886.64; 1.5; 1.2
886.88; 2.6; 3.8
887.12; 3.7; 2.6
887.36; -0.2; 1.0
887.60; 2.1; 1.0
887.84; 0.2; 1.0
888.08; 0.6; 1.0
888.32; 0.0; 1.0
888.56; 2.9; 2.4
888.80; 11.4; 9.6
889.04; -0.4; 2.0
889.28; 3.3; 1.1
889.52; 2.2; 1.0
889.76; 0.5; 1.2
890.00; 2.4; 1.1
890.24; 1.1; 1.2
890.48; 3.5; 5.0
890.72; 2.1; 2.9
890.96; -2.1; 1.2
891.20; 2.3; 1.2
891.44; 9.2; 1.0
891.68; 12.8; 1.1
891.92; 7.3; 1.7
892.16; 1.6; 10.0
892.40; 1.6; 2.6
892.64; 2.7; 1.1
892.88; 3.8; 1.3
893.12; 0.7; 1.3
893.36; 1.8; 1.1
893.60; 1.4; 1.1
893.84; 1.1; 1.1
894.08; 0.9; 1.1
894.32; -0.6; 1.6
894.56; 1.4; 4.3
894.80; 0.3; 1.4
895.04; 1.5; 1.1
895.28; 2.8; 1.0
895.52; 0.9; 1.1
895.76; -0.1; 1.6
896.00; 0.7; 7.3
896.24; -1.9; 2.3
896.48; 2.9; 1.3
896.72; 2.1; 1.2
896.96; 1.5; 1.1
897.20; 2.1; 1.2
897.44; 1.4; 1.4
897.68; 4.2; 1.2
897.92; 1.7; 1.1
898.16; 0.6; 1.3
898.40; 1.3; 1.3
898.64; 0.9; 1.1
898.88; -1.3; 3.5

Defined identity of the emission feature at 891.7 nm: Hbeta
